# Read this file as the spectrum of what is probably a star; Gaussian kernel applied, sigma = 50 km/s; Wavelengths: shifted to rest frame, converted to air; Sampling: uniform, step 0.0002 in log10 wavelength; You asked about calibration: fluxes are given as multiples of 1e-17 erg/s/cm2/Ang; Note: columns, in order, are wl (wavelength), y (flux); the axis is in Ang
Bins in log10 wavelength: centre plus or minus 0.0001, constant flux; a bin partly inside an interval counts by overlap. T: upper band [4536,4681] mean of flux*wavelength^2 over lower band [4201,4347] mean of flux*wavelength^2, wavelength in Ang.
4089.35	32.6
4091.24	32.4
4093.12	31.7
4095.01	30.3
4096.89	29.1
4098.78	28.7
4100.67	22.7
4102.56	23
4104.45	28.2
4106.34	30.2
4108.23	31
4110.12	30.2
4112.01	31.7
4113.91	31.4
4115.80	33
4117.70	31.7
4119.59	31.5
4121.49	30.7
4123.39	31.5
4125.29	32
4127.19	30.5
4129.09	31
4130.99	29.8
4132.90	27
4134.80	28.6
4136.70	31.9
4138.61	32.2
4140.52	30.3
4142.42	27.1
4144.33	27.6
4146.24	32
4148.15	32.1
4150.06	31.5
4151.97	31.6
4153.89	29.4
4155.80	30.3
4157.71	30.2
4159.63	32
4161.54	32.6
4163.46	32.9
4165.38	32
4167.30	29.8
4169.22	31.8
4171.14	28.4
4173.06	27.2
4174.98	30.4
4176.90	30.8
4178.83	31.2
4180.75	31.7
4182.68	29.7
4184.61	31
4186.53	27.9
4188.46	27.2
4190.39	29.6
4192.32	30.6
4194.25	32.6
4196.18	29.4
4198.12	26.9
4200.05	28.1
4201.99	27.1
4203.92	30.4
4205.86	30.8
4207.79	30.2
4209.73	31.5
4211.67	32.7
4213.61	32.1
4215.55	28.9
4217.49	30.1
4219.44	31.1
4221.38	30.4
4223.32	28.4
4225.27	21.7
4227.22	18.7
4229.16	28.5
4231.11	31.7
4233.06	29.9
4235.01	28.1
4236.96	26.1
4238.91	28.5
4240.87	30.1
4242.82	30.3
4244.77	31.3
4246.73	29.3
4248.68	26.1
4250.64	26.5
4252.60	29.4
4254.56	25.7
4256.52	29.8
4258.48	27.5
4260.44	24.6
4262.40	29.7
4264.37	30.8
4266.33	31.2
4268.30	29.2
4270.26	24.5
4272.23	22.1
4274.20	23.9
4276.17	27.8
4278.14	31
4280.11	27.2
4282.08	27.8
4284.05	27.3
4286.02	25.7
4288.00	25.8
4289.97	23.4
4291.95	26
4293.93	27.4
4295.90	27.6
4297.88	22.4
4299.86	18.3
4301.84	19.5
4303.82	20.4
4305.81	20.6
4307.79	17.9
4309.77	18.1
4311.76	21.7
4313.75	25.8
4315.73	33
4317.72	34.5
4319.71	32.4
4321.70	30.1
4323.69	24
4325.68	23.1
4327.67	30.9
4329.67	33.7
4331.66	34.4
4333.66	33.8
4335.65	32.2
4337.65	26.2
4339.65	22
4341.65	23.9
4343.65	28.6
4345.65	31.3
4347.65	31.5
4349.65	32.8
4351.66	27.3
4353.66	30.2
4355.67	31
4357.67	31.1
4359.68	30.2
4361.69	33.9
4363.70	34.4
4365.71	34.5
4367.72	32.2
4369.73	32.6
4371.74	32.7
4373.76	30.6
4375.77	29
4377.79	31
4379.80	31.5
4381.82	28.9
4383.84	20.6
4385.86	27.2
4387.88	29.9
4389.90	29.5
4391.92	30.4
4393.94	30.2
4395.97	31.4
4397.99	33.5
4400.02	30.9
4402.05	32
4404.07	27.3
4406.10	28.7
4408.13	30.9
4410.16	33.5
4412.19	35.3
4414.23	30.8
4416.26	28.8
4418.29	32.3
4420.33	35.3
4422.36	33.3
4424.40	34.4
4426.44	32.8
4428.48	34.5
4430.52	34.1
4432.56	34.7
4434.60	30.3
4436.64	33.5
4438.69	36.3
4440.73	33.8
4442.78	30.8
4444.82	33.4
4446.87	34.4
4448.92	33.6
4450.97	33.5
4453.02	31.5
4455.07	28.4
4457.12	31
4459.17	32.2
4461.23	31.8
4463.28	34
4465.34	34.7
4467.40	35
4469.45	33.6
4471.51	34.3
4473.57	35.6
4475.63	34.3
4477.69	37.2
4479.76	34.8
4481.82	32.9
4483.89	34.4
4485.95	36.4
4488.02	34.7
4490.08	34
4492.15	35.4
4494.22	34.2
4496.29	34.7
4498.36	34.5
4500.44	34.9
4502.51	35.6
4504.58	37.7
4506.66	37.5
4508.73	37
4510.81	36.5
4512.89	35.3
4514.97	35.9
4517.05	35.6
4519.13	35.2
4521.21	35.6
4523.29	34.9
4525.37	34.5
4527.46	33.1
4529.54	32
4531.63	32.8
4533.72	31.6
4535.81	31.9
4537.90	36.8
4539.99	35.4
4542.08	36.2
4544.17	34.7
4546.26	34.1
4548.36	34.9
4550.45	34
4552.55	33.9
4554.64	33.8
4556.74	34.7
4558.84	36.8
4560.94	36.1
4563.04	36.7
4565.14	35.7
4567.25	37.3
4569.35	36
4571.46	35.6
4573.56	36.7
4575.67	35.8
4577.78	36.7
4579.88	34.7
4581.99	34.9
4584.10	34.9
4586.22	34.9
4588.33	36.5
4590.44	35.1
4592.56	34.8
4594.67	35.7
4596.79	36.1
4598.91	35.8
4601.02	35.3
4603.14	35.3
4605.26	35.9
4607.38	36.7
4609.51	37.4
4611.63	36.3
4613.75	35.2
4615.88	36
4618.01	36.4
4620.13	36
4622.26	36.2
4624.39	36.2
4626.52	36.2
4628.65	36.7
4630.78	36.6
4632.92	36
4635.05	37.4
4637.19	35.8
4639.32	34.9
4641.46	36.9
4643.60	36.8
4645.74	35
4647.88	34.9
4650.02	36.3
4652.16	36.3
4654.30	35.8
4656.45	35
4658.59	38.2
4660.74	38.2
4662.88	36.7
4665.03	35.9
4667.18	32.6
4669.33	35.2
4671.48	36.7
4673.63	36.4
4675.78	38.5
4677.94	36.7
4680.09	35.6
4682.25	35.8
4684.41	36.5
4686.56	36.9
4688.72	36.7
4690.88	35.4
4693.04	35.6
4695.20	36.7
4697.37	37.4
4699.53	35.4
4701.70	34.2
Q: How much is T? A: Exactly 1.52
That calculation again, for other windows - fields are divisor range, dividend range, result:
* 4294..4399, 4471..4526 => 1.32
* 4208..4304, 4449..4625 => 1.45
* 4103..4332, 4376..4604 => 1.34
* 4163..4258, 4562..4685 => 1.49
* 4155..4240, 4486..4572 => 1.38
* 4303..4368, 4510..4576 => 1.34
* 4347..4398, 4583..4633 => 1.30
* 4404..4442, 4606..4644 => 1.21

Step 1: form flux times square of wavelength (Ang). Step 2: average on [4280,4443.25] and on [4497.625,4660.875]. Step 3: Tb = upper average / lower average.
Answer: 1.3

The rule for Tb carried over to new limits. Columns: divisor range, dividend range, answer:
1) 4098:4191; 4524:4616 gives 1.42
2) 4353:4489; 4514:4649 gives 1.18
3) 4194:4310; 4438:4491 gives 1.37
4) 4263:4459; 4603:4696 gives 1.39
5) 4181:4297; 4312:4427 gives 1.15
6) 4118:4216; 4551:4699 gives 1.46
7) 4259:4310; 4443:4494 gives 1.46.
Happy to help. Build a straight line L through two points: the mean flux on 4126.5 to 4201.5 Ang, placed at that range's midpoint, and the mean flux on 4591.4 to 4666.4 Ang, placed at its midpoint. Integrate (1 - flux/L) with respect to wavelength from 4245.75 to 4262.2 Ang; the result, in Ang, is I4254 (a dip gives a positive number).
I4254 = 2.0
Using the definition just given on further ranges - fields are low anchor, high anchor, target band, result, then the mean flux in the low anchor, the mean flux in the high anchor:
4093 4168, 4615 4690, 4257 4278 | 3.0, 30.3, 36.2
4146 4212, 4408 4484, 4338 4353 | 1.9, 30.3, 33.3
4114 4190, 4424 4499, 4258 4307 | 9.6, 30.5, 33.8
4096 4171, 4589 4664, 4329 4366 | 2.5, 30.3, 36.1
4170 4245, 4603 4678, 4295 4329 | 6.7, 29.3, 36.2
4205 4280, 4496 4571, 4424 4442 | -0.5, 28.4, 35.1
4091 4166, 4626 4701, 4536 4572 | -0.4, 30.3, 36.2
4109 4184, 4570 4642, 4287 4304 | 4.6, 30.7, 35.9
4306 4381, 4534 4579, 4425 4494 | -2.2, 29.5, 35.4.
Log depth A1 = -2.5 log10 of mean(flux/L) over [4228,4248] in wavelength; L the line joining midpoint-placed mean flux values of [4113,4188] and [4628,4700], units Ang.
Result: 0.08 mag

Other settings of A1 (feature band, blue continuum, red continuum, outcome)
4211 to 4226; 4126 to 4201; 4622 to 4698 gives 0.05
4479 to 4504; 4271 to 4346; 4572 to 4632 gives -0.08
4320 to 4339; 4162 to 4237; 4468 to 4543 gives 0.07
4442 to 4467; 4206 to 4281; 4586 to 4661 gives 0.00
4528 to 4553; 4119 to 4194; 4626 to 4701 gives 0.03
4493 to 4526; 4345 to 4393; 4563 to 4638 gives -0.05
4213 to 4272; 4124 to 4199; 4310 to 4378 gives 0.07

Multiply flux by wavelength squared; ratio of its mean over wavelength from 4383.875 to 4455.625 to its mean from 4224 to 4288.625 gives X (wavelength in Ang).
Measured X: 1.25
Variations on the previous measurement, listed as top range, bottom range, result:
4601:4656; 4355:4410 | 1.31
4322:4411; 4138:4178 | 1.09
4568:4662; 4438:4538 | 1.11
